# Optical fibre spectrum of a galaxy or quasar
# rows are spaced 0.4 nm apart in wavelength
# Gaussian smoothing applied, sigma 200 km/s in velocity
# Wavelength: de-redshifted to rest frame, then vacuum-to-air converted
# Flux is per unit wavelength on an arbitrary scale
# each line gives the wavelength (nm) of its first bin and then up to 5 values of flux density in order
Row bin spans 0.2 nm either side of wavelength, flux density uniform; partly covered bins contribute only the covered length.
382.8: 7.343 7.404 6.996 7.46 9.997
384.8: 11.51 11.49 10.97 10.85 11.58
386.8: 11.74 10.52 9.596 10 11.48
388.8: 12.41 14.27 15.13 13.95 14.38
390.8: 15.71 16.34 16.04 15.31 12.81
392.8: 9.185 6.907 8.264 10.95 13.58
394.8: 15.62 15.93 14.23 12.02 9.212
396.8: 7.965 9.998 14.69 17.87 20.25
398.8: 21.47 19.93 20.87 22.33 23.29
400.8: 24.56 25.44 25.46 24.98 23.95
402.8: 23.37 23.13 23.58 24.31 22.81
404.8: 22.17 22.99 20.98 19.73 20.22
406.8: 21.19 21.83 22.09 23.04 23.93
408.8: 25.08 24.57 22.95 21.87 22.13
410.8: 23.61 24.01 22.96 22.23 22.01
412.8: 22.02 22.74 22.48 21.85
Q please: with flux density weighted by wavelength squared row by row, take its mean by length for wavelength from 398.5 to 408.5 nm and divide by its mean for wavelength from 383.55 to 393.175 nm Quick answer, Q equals 2.03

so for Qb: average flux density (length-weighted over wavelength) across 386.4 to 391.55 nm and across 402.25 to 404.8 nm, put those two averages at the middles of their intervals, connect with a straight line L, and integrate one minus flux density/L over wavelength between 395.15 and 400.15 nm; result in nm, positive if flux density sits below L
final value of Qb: 0.92 nm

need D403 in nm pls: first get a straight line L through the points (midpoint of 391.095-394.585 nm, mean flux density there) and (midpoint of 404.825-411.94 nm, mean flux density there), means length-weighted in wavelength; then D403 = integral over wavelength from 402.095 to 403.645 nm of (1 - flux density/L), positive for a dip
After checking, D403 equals -0.40 nm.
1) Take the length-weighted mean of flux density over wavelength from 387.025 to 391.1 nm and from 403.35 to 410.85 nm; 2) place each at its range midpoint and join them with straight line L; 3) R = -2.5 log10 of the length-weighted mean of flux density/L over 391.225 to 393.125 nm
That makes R 0.099 mag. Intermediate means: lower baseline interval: 12.8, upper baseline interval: 22.6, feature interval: 13.2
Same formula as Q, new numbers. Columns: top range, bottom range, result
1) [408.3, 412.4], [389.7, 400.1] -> 1.74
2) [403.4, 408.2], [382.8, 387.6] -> 2.47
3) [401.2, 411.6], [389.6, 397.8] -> 1.93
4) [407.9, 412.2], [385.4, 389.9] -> 2.22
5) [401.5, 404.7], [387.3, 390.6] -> 2.03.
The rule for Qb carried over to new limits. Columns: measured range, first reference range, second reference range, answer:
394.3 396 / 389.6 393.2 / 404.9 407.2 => 0.122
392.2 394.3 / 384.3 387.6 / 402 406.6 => 0.780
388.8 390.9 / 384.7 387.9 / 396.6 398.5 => -0.448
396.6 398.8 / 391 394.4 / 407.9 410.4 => 0.120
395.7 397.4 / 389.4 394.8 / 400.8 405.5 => 0.712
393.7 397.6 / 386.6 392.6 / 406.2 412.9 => 0.946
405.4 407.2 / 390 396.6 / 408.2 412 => 0.031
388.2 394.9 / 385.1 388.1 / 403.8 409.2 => 0.260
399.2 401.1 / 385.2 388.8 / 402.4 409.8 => -0.353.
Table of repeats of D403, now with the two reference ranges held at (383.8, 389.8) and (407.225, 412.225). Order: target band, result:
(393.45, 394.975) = 0.30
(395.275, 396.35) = 0.20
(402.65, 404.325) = -0.30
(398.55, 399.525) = -0.17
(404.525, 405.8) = -0.08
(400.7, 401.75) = -0.36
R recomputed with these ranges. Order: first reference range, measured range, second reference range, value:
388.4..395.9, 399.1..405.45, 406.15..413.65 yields -0.25 mag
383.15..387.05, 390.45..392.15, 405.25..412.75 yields -0.18 mag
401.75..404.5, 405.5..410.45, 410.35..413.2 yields 0.04 mag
